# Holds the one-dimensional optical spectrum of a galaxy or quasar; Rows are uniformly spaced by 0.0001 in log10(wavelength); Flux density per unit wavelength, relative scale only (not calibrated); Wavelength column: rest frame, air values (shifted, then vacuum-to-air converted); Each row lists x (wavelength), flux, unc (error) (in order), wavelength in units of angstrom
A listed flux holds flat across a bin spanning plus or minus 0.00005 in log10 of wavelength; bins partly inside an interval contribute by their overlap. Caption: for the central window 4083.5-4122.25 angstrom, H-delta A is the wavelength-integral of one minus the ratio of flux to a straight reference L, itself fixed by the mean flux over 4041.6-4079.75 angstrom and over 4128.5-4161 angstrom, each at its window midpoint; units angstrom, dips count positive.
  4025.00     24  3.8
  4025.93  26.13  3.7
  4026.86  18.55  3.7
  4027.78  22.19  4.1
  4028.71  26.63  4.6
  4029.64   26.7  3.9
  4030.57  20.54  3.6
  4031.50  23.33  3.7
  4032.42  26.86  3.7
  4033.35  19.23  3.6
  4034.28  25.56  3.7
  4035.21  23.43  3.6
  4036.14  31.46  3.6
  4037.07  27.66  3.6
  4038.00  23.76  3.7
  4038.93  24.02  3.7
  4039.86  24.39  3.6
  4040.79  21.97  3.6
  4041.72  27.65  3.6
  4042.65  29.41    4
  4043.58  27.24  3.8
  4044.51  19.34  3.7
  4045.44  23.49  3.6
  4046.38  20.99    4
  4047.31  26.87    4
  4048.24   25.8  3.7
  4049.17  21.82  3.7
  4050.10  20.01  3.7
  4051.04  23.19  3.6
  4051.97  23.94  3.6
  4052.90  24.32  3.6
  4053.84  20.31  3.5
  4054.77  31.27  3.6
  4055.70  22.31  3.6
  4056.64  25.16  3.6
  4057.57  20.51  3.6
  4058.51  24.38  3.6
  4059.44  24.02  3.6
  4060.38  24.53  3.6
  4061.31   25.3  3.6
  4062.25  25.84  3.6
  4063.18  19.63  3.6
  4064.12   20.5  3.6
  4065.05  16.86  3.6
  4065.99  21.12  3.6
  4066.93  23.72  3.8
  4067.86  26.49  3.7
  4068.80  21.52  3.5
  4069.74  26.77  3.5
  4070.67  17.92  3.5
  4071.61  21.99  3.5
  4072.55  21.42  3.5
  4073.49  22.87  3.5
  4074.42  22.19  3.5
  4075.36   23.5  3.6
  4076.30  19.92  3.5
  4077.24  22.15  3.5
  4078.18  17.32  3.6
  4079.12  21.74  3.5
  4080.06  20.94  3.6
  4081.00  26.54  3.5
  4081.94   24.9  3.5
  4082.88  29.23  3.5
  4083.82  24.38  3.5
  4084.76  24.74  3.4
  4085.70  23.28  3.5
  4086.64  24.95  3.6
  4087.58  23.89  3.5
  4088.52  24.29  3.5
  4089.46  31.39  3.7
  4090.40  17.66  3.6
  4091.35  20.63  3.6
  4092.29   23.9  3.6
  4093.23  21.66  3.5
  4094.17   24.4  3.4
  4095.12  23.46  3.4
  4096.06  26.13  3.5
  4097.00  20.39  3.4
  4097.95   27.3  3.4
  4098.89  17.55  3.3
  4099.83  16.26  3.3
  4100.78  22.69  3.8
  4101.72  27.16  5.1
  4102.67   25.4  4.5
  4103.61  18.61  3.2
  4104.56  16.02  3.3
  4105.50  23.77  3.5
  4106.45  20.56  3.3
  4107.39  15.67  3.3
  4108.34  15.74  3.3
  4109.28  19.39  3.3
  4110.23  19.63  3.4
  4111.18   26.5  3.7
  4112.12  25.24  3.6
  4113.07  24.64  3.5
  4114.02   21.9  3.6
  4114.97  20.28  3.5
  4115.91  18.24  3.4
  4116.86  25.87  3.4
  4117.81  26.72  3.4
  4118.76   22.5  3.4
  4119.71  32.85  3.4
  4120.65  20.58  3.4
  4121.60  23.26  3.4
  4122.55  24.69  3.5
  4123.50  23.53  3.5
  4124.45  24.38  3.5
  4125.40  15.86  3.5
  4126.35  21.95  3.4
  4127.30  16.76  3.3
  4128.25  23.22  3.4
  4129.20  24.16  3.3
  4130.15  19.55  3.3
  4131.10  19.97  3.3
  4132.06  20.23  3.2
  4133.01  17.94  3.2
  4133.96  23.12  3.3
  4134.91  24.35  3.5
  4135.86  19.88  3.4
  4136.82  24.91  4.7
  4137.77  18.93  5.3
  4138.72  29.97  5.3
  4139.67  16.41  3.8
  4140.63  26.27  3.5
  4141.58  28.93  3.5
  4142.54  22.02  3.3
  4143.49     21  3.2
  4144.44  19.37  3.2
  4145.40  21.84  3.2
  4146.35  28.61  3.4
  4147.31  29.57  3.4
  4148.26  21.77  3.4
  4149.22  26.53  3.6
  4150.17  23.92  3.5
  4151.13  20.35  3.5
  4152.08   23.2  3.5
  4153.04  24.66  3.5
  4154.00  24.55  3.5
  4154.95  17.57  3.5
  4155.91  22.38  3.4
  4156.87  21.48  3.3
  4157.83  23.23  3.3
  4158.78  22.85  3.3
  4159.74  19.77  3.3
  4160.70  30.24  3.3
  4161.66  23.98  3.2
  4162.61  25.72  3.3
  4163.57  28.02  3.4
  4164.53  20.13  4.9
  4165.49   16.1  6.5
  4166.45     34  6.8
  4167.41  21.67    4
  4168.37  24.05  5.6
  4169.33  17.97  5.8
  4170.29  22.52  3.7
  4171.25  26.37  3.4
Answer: 0.5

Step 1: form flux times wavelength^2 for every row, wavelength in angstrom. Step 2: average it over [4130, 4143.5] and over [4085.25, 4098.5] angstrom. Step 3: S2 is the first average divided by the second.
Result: 0.96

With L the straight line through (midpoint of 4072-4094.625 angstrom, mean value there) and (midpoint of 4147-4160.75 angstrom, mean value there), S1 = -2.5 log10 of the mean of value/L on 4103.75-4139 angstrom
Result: 0.06 mag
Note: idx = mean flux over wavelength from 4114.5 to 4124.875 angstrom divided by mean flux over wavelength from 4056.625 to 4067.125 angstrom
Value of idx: 1.06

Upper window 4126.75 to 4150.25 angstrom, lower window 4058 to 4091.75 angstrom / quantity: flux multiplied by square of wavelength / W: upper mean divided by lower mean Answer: 1.02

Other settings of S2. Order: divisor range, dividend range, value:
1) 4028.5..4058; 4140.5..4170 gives 1.02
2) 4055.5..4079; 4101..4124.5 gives 1.03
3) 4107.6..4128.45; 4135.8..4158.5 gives 1.06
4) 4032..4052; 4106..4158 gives 0.96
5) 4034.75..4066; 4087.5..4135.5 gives 0.95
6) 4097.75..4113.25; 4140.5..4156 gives 1.14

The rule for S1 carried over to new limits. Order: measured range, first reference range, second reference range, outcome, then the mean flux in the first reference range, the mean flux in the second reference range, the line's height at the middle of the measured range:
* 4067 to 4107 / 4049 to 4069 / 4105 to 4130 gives -0.01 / 23.1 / 22.2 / 22.6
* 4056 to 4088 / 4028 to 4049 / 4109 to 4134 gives 0.04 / 24.8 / 22.3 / 23.8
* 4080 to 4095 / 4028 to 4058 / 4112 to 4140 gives -0.04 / 24.3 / 22.4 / 23.3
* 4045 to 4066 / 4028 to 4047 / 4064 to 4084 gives 0.02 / 24.7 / 22.5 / 23.6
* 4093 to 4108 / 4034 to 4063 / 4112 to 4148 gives 0.09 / 24.5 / 22.9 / 23.4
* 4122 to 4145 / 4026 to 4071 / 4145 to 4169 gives 0.09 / 23.8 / 23.8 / 23.8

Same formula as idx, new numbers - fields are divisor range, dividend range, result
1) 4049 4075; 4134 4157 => 1.02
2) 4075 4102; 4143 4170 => 1.01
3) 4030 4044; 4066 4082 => 0.89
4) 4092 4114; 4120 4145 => 1.01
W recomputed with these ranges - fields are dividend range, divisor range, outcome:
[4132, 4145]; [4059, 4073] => 1.03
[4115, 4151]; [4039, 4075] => 1.02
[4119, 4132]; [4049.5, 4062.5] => 0.97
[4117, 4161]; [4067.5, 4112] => 1.05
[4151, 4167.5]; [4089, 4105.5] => 1.08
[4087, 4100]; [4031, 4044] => 0.93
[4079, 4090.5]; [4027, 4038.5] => 1.03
